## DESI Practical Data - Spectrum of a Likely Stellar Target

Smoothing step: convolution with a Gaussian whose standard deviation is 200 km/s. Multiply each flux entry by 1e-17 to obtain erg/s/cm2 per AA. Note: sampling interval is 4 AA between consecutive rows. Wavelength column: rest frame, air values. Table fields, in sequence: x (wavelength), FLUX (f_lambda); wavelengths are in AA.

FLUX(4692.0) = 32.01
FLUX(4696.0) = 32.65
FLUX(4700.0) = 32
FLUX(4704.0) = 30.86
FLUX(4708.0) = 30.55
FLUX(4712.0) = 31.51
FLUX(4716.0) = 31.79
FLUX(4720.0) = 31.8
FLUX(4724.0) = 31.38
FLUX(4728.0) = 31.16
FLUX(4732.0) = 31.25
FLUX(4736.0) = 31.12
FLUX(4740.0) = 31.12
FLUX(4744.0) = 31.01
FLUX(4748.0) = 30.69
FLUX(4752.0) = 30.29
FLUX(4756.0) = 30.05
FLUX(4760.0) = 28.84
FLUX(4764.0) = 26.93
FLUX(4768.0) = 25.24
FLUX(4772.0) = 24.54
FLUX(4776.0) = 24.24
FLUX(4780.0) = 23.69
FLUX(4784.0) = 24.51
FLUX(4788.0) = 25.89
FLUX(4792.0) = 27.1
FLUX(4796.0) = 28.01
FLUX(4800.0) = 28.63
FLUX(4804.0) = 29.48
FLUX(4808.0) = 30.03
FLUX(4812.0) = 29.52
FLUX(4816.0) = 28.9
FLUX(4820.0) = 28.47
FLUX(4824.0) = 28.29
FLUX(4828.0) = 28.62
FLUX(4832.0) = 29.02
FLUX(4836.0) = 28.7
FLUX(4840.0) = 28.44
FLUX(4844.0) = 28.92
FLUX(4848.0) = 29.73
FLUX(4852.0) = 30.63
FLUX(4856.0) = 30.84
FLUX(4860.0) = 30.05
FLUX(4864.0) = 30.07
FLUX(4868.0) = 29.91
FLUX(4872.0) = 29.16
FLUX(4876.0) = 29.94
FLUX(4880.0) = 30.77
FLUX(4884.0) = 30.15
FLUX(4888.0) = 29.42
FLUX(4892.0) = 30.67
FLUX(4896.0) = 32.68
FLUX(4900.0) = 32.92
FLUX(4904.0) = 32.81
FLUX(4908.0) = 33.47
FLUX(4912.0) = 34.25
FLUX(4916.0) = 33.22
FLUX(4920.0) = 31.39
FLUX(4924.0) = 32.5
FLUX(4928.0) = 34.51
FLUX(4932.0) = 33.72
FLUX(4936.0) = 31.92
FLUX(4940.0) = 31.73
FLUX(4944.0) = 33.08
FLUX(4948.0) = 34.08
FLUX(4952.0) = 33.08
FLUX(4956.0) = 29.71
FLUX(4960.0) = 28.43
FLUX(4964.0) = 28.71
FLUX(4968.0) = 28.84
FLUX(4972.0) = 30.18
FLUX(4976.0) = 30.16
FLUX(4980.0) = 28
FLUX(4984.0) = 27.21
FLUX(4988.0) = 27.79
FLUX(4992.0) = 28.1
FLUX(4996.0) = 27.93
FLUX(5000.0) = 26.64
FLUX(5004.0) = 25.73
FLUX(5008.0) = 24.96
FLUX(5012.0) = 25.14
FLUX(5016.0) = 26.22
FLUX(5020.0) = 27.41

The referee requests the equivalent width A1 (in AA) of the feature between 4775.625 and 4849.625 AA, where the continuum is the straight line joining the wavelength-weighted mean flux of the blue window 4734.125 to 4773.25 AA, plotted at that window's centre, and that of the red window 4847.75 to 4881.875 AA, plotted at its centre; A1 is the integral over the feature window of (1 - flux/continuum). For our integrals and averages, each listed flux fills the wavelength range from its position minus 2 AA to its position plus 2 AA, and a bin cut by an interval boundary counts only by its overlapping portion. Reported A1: 4.2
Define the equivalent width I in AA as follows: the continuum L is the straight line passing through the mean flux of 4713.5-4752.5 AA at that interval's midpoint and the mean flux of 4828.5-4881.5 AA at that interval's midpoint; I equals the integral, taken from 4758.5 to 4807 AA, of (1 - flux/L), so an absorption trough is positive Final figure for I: 6.5 AA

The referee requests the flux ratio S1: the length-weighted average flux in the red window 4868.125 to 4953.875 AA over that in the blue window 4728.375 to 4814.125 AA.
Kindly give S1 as 1.1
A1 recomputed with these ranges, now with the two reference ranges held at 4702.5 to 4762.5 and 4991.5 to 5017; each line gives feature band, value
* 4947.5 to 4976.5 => -3.4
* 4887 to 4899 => -1.3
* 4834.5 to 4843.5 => 0.1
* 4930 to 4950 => -4.0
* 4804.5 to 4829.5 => 0.4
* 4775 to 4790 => 2.7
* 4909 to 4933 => -4.8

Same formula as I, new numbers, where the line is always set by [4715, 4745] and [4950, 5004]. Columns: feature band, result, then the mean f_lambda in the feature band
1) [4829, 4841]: 0.6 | 28.7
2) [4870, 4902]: -1.1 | 30.7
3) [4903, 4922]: -2.4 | 33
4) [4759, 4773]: 2.1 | 26.3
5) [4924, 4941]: -2.2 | 33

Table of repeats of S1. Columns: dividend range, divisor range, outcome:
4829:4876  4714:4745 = 0.94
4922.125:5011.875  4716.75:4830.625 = 1.04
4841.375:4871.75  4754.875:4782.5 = 1.15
